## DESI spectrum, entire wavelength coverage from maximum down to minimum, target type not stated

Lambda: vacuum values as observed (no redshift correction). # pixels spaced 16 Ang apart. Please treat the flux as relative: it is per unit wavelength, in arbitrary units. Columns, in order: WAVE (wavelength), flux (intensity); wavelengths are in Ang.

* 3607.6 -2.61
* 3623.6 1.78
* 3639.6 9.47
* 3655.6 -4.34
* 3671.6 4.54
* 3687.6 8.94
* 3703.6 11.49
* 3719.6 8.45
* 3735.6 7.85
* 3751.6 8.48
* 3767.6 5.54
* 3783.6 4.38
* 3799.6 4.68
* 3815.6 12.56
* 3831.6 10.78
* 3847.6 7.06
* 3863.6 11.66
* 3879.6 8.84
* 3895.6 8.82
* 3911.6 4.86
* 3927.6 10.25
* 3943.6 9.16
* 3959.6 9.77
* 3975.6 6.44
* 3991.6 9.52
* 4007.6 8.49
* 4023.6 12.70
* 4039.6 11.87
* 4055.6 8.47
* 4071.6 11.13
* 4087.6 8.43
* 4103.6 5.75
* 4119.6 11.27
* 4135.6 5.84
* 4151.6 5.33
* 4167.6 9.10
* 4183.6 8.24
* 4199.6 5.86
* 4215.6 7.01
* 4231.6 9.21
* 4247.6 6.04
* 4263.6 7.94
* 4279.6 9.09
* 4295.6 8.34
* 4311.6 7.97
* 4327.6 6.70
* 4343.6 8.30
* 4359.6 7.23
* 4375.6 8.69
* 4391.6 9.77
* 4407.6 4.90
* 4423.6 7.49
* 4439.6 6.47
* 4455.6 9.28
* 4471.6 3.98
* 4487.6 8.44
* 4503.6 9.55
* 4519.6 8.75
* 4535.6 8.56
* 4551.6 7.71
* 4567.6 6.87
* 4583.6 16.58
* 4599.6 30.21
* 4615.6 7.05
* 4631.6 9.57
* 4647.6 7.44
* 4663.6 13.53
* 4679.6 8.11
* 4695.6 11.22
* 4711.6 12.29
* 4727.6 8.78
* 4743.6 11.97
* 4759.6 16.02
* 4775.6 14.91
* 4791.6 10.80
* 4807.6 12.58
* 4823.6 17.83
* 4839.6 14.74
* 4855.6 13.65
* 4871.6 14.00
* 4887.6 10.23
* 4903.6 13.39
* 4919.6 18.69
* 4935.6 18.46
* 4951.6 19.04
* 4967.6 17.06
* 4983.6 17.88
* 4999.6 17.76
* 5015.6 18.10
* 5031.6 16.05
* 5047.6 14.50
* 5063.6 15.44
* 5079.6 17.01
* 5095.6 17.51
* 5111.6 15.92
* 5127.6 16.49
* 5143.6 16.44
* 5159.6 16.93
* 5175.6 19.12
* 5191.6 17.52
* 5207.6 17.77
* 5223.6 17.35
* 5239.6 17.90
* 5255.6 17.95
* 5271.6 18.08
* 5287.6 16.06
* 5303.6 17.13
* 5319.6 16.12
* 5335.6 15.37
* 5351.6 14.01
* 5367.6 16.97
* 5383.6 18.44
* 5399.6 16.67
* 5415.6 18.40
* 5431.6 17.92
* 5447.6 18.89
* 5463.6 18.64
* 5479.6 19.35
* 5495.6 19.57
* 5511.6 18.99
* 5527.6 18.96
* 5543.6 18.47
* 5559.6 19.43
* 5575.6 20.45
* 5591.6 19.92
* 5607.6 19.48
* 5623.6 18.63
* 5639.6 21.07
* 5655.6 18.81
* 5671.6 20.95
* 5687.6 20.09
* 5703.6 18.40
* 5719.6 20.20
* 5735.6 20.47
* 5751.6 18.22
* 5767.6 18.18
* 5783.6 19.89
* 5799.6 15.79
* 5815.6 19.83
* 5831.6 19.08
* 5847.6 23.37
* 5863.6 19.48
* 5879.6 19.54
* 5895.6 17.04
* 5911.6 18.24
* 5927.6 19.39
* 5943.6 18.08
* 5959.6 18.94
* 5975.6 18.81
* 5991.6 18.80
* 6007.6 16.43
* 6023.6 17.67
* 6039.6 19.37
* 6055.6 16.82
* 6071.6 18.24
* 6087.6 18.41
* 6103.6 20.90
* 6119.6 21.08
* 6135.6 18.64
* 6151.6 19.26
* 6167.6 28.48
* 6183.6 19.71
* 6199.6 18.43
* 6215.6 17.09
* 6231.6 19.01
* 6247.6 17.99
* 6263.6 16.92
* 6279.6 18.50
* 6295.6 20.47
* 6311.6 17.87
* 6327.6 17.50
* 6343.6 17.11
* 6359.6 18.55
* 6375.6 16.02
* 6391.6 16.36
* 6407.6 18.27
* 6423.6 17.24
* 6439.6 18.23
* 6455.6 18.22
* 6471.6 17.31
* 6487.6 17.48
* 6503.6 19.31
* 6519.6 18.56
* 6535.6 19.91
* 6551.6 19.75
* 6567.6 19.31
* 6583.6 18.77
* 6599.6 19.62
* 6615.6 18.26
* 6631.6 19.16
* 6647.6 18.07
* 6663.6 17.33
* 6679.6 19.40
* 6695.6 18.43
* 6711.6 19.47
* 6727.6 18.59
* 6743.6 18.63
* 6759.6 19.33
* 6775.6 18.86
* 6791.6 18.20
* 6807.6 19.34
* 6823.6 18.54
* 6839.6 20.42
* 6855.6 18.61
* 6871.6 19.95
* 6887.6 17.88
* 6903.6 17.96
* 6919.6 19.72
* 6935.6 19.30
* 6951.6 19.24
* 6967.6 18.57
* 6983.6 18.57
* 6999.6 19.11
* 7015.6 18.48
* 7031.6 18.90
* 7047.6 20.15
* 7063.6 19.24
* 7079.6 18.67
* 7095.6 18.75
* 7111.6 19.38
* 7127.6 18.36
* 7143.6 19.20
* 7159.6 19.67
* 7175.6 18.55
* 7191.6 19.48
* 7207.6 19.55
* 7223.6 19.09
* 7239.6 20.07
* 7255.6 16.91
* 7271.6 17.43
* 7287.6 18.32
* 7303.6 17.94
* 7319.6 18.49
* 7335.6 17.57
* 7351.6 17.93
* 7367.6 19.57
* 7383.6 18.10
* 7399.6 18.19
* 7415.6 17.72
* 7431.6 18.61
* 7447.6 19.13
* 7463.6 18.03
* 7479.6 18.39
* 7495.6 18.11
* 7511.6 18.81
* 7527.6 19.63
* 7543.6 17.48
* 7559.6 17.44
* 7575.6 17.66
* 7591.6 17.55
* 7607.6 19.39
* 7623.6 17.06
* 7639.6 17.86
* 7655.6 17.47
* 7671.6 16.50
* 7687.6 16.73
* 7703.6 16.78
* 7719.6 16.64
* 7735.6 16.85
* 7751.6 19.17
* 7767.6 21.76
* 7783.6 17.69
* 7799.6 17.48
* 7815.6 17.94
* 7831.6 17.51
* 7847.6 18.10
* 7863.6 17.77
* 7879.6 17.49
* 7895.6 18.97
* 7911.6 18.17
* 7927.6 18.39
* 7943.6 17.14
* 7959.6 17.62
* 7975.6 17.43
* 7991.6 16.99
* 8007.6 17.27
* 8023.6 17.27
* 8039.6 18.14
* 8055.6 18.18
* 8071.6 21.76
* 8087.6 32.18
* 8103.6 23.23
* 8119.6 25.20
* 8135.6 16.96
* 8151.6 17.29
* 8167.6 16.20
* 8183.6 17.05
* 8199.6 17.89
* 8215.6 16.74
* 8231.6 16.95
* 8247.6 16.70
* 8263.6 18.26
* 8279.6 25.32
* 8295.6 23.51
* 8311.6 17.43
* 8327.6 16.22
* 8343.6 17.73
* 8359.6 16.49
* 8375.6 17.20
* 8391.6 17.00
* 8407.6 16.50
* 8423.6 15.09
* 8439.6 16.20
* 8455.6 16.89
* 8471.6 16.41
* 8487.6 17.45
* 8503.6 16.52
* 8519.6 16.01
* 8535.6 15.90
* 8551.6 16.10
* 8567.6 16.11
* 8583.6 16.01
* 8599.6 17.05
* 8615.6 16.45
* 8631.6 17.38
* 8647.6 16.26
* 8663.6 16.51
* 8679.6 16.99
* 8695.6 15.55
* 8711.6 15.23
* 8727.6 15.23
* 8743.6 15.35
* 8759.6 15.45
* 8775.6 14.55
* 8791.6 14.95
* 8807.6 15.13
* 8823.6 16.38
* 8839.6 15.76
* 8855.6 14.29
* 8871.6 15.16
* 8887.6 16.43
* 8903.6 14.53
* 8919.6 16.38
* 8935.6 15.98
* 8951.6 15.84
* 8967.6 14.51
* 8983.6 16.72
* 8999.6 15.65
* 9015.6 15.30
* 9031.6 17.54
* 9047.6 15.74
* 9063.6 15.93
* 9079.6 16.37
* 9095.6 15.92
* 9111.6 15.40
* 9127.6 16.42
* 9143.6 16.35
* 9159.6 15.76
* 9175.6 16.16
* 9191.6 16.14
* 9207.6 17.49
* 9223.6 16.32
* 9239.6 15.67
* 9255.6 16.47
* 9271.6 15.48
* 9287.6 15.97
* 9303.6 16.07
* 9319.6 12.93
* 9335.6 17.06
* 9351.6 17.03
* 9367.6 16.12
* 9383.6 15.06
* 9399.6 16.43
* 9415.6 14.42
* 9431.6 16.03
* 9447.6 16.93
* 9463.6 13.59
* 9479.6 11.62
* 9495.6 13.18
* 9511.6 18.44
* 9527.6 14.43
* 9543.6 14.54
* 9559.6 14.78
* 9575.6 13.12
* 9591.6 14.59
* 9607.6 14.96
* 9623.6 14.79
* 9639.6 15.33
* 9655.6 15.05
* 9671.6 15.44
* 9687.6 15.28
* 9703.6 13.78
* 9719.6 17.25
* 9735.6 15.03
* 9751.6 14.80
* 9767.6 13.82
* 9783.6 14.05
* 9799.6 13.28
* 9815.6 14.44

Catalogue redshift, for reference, 0.232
